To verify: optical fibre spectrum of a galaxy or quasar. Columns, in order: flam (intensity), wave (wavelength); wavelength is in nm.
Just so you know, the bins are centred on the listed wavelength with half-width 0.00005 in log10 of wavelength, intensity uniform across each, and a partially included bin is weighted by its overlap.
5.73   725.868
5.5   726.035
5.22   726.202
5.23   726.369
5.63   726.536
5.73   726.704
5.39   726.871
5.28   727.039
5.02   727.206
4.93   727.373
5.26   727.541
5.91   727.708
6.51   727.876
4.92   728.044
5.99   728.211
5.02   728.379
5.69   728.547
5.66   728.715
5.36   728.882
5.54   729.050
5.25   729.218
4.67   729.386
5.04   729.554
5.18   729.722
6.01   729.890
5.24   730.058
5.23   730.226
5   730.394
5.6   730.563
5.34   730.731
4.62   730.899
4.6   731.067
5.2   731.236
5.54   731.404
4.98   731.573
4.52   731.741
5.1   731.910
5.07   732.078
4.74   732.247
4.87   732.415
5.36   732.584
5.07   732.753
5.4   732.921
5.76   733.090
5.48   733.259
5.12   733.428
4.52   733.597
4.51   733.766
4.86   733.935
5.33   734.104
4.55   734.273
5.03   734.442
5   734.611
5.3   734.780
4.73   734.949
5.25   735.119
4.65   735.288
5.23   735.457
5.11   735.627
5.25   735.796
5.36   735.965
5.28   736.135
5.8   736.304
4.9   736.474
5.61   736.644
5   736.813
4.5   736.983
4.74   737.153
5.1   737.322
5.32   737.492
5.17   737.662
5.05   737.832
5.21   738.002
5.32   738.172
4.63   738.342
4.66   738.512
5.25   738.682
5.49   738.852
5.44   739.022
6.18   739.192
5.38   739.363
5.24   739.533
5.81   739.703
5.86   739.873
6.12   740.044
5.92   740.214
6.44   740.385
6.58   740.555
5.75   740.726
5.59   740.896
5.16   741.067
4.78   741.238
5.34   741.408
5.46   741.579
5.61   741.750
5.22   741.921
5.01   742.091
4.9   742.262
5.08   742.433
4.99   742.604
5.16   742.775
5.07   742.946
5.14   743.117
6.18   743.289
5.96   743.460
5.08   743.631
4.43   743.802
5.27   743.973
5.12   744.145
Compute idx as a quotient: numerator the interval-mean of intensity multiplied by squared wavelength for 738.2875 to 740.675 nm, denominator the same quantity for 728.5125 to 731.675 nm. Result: 1.11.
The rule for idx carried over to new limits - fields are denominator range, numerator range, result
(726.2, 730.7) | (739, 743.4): 1.06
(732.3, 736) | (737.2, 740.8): 1.10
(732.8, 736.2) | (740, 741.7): 1.14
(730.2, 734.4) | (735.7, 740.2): 1.07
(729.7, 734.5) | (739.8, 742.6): 1.11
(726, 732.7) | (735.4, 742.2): 1.05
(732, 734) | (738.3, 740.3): 1.11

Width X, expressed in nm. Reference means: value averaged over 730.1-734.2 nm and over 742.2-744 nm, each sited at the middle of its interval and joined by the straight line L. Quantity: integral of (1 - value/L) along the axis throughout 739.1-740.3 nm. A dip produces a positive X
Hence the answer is -0.144 nm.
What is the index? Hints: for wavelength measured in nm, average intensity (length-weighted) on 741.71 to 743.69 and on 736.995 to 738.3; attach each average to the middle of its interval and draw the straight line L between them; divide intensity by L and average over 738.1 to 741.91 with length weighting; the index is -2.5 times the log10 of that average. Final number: -0.07 mag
